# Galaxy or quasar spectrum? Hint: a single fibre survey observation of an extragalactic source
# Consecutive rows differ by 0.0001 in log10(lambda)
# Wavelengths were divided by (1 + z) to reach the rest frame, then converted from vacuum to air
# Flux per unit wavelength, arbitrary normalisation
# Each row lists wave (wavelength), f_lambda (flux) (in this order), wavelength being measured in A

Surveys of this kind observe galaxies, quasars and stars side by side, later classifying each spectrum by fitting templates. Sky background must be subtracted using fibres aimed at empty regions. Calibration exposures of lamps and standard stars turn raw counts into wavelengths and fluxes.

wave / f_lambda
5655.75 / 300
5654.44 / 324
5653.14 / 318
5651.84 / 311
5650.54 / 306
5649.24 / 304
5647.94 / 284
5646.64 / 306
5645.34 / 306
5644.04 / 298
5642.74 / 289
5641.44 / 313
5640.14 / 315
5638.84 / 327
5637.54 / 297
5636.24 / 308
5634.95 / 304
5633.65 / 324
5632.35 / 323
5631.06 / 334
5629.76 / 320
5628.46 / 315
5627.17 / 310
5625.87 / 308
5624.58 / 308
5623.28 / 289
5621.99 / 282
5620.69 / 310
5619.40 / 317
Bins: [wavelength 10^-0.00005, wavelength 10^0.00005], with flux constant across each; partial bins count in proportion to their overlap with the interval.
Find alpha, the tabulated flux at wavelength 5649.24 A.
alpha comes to 304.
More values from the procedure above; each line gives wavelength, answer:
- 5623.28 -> 289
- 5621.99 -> 282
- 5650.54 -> 306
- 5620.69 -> 310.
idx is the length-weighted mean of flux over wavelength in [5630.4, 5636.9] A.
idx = 319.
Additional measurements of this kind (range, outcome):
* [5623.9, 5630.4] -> 312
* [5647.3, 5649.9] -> 294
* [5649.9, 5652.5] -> 309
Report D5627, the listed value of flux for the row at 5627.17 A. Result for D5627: 310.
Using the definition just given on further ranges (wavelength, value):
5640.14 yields 315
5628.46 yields 315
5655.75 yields 300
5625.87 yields 308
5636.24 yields 308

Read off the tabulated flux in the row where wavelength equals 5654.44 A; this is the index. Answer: 324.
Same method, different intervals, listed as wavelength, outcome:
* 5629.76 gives 320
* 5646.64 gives 306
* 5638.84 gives 327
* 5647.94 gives 284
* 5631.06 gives 334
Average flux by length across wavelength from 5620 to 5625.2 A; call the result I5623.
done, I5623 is 297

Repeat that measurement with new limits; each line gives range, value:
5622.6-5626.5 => 302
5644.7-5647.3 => 306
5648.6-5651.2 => 305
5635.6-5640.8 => 311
